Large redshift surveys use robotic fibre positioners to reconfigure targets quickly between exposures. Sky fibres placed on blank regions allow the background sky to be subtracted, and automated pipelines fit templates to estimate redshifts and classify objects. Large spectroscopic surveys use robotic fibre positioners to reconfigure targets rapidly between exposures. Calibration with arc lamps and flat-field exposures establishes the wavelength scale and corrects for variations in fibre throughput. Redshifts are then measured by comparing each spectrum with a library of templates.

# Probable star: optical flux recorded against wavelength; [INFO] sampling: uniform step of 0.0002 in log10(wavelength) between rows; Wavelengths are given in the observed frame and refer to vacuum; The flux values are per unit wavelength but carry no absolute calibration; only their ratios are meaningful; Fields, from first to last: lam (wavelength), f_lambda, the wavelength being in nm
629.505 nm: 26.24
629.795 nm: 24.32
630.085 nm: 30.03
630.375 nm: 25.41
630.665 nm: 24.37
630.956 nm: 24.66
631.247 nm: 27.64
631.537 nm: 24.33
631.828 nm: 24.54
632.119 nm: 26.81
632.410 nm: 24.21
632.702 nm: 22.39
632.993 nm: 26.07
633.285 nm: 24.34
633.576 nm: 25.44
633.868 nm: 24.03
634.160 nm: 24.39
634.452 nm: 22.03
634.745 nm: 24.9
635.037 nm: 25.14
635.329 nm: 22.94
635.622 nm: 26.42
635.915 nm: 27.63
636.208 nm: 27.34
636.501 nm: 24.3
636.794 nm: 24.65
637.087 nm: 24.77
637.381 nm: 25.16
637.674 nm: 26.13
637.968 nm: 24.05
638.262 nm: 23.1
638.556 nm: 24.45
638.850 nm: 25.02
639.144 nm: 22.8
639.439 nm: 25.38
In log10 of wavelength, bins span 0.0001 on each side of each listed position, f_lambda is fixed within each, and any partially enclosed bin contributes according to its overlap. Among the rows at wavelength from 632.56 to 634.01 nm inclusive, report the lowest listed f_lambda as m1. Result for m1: 22.39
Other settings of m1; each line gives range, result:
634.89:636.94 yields 22.94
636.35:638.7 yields 23.1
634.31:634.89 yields 22.03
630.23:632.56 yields 24.21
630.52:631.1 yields 24.37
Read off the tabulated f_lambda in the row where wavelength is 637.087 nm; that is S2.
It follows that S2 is 24.77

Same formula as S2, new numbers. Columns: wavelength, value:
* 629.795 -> 24.32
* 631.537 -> 24.33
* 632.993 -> 26.07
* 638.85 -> 25.02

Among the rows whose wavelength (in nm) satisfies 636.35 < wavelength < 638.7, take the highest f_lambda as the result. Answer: 26.13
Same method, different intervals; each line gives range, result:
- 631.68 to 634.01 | 26.81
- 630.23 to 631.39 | 27.64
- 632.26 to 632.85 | 24.21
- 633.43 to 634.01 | 25.44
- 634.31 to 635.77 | 26.42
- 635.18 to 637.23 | 27.63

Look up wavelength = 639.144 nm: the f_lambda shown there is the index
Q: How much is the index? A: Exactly 22.8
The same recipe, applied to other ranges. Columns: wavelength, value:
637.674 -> 26.13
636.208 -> 27.34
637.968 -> 24.05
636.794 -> 24.65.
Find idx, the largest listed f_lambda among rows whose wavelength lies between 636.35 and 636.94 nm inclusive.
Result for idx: 24.65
